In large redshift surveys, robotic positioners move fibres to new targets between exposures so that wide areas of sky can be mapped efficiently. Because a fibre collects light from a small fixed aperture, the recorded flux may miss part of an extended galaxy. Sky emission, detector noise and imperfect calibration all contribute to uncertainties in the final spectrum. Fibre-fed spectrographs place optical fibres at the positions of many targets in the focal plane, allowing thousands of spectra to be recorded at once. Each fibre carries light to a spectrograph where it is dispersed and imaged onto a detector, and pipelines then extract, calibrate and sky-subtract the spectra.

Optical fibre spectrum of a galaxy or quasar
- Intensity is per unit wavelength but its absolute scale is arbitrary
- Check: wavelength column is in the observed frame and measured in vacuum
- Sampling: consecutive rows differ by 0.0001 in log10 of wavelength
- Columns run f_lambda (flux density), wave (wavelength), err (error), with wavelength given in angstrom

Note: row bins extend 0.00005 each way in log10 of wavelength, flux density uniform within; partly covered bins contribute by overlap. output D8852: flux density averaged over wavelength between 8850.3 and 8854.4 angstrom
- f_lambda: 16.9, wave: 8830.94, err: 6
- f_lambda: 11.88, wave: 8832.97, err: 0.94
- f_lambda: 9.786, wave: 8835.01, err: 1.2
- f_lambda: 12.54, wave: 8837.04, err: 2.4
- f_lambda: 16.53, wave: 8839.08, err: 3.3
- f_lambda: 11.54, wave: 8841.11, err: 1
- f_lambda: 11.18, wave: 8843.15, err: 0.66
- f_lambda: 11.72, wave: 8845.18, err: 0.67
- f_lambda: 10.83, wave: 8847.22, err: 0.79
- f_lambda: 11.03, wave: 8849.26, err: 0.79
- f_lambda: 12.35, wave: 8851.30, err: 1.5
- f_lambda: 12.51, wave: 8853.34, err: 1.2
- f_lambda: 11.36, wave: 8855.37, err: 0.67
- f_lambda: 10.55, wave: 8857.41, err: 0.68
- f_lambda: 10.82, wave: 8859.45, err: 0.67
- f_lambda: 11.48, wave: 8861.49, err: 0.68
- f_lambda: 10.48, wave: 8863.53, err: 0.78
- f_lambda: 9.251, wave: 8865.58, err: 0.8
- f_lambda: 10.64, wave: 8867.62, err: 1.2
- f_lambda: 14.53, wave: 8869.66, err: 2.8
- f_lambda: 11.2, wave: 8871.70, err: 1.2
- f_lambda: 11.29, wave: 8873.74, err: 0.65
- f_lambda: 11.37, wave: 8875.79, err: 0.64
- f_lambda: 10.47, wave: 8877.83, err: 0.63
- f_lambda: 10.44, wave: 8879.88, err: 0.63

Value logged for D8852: 12.4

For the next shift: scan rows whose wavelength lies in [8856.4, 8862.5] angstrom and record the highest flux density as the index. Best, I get 11.48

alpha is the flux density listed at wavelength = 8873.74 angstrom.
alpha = 11.29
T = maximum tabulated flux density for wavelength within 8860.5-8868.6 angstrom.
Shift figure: 11.48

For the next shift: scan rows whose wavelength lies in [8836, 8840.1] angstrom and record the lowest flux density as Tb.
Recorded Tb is 12.54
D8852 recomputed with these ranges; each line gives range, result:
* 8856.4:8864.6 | 10.8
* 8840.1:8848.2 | 11.3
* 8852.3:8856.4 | 12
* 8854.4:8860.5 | 10.9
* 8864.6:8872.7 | 11.4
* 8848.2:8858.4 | 11.6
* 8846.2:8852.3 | 11.4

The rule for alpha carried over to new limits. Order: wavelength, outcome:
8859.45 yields 10.82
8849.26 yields 11.03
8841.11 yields 11.54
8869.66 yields 14.53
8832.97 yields 11.88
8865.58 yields 9.251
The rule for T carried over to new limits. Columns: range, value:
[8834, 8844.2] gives 16.53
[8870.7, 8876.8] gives 11.37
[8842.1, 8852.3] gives 12.35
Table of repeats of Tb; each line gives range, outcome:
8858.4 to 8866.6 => 9.251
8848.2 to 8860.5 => 10.55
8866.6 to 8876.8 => 10.64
